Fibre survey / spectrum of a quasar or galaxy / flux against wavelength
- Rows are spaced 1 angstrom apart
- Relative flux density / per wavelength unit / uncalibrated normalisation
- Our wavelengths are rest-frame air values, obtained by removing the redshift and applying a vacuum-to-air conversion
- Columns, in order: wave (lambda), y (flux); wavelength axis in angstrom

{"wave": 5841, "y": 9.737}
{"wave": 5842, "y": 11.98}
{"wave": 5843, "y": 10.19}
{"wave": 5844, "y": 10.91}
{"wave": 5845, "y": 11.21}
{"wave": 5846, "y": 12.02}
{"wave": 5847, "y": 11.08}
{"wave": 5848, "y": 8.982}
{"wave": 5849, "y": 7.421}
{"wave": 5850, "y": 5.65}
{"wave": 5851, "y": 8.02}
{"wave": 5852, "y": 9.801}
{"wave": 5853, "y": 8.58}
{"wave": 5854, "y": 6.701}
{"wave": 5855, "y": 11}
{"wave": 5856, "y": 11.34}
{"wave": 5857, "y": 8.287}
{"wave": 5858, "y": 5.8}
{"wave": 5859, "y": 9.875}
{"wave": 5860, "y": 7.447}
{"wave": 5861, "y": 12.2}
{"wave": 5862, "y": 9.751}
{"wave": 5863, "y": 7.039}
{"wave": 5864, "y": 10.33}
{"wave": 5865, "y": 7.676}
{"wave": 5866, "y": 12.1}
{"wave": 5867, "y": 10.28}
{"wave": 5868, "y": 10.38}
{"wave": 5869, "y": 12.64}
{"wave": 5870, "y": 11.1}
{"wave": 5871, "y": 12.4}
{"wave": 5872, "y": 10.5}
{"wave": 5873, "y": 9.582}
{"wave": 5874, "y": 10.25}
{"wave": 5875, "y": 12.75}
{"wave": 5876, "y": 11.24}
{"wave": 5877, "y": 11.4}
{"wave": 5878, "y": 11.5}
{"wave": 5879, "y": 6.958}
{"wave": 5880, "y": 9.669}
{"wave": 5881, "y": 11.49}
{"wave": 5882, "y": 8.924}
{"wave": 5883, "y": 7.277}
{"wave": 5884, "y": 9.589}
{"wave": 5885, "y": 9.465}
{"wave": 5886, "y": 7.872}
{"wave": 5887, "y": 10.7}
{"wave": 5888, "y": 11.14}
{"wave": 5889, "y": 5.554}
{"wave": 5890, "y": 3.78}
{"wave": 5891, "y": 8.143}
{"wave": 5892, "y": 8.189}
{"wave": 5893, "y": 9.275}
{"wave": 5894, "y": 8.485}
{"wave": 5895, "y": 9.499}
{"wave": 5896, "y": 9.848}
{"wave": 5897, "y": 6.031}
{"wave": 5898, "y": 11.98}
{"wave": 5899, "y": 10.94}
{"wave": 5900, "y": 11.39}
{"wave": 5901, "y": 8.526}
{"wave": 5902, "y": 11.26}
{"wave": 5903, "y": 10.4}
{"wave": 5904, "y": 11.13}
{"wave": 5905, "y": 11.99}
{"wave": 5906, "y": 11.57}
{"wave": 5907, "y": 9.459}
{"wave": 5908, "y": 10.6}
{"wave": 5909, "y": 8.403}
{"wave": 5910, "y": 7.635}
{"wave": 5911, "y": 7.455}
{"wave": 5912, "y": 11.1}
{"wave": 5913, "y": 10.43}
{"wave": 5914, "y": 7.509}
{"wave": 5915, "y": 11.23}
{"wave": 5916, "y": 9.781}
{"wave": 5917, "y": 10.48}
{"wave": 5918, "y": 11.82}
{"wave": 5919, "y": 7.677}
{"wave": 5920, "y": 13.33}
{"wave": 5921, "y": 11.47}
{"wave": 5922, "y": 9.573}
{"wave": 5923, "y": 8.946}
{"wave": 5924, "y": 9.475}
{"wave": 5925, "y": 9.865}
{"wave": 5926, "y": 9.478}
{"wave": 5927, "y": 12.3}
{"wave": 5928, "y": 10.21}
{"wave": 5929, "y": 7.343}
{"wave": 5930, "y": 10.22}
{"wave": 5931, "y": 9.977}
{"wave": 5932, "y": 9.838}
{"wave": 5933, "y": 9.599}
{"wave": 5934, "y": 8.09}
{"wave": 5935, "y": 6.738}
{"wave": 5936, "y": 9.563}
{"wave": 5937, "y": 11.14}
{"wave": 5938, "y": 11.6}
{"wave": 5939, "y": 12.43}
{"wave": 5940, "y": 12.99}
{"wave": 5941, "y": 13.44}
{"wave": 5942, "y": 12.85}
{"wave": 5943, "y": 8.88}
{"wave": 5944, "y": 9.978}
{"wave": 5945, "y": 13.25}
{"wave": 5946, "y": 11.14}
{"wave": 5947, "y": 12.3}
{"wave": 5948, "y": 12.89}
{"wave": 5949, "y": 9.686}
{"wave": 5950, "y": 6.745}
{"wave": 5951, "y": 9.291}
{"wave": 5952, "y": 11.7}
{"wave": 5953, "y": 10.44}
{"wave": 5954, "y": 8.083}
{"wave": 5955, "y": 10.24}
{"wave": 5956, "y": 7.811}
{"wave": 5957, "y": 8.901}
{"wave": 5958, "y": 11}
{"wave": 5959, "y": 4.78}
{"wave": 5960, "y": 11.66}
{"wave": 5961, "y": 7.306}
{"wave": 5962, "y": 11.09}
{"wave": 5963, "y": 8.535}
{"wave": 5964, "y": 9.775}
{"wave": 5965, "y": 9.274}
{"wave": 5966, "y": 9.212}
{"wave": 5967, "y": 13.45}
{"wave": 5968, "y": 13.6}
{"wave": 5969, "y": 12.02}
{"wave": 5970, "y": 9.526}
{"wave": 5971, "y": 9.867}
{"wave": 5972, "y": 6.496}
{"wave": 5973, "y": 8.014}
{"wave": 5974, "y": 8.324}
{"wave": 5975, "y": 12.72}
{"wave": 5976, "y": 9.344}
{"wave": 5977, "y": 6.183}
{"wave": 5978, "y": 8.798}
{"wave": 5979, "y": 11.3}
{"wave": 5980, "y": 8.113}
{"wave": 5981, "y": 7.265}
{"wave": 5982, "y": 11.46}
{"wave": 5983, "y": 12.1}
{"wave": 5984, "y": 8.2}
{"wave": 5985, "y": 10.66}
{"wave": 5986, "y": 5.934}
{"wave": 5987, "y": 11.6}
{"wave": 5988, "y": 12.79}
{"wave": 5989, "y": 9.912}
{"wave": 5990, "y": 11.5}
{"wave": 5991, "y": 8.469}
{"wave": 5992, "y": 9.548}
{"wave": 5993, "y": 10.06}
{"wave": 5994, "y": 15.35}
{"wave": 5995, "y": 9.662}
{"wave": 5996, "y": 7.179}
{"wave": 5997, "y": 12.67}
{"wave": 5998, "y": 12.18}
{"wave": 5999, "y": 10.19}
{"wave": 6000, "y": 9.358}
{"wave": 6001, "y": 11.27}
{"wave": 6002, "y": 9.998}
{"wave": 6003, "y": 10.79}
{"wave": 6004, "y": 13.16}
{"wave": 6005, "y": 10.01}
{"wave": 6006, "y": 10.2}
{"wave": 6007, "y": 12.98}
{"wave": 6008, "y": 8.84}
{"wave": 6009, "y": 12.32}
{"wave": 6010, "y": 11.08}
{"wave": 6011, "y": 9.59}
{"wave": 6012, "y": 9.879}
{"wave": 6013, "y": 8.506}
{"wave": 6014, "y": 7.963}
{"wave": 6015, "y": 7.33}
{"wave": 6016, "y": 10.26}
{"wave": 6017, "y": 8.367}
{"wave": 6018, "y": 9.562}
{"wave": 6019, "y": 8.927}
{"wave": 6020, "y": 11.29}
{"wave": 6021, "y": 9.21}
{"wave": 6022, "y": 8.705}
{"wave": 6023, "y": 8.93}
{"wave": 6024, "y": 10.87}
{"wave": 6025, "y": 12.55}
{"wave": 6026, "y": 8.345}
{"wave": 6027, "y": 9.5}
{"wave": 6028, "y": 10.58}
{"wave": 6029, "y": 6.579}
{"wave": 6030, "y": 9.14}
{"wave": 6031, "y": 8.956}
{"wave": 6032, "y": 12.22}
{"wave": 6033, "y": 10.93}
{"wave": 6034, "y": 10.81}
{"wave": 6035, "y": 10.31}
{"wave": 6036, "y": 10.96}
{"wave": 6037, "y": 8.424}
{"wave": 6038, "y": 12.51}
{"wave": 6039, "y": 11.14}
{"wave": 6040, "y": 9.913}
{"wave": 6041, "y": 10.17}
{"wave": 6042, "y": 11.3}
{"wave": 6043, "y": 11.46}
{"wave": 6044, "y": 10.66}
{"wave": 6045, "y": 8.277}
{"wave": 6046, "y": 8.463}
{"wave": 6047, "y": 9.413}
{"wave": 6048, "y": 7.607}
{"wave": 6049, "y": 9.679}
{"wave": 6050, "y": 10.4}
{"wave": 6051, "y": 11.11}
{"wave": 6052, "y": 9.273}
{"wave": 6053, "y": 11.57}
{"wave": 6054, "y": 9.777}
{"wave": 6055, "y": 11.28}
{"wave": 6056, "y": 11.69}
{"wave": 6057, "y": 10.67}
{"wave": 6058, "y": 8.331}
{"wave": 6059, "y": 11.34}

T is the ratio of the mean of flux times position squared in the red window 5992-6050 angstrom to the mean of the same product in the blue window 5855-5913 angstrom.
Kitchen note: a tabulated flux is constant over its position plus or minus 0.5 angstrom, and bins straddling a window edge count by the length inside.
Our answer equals 1.09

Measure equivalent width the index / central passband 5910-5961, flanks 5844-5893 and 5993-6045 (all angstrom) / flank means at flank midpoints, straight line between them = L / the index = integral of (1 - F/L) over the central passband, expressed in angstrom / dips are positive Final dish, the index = -1.3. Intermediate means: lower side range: 9.49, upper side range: 10.2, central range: 10.1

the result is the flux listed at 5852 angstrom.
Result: 9.801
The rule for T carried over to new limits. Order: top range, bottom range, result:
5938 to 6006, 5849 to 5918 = 1.10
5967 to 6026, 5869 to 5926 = 1.06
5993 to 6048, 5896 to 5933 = 1.05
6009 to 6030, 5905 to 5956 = 0.96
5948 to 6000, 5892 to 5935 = 1.02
